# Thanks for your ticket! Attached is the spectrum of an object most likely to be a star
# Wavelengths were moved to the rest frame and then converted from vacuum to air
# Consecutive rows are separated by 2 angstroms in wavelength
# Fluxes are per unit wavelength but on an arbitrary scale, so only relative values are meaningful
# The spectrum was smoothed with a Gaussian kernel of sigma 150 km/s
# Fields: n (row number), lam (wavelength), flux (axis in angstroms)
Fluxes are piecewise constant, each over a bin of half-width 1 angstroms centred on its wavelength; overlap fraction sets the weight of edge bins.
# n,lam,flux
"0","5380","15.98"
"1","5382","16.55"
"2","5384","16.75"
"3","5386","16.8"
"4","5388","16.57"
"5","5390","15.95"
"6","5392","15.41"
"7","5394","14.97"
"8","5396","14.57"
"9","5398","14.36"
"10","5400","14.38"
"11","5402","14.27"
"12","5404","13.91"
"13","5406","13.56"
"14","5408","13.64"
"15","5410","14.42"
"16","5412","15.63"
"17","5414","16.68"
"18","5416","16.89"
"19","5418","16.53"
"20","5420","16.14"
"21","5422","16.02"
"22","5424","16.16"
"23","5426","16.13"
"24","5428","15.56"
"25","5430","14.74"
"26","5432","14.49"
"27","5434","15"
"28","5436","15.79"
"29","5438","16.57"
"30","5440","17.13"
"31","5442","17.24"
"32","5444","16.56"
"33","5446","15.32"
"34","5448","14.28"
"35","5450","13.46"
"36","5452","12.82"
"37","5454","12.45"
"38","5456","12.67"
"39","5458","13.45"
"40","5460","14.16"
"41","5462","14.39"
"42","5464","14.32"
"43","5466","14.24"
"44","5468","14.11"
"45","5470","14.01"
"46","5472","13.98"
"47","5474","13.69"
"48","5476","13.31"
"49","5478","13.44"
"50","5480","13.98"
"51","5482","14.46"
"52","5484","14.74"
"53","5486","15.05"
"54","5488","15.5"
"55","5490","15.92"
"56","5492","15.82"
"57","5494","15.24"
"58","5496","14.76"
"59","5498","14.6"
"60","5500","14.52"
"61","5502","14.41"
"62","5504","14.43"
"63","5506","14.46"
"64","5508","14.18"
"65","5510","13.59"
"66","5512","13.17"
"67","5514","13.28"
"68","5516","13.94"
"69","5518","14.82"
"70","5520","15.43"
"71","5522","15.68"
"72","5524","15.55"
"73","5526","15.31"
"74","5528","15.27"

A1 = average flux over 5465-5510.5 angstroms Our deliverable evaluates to 14.5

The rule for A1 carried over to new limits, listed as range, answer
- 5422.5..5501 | 14.7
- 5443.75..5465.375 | 13.9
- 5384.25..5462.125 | 15.1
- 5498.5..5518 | 14.1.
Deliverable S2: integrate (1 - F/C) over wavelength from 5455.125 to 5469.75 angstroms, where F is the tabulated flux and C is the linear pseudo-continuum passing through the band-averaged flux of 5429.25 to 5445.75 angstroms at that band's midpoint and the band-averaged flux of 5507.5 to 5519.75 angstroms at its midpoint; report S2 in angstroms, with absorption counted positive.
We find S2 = 1.29 angstroms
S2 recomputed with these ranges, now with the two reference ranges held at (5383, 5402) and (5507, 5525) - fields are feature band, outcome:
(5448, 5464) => 1.6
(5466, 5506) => 0.4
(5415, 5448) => -1.8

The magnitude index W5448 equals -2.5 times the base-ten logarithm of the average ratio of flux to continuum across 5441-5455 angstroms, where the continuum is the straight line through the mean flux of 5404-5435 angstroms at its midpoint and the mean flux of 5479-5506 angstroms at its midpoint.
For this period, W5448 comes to 0.04 mag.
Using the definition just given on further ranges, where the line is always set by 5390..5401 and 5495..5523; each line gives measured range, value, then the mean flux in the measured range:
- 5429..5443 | -0.083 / 15.9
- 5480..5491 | -0.041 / 15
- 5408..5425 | -0.082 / 15.9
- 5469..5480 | 0.062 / 13.7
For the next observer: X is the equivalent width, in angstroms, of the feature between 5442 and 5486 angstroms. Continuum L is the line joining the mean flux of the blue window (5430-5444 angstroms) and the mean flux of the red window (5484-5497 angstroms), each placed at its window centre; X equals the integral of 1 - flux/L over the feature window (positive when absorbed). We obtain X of 4.4 angstroms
